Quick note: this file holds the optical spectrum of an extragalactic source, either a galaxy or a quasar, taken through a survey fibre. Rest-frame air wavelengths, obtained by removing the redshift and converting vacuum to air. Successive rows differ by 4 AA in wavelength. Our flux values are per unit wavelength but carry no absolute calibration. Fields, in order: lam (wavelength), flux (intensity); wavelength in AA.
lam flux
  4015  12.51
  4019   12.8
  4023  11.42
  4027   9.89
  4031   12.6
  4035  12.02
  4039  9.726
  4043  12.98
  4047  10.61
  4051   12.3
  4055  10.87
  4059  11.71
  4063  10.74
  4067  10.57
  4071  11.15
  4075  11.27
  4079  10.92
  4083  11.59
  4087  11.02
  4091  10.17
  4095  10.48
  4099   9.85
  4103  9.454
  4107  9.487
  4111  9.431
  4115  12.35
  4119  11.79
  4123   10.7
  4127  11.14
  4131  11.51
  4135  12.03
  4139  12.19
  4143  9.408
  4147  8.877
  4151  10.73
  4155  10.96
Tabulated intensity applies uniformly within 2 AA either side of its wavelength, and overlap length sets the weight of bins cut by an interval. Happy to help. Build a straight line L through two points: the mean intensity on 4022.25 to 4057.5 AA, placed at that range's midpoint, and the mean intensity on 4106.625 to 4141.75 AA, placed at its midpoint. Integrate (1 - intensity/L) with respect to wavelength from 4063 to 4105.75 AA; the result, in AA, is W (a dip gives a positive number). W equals 2.52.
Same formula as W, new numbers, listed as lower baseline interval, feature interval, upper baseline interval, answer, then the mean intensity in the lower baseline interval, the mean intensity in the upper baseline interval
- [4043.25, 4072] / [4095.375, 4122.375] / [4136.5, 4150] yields 0.61 AA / 11.2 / 10.3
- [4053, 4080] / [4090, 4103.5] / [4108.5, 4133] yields 1.28 AA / 11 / 11.1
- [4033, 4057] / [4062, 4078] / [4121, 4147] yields 0.50 AA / 11.4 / 11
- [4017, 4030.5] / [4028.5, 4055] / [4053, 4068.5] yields -0.84 AA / 11.5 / 11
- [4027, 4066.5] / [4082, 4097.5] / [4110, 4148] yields 0.65 AA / 11.4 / 11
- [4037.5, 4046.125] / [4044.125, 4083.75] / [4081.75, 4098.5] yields -0.54 AA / 11.4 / 10.7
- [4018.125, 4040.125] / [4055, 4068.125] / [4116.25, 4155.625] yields 0.30 AA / 11.4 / 11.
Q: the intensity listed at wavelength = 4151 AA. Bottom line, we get 10.73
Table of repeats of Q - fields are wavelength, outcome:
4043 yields 12.98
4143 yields 9.408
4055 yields 10.87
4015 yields 12.51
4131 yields 11.51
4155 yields 10.96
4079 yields 10.92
